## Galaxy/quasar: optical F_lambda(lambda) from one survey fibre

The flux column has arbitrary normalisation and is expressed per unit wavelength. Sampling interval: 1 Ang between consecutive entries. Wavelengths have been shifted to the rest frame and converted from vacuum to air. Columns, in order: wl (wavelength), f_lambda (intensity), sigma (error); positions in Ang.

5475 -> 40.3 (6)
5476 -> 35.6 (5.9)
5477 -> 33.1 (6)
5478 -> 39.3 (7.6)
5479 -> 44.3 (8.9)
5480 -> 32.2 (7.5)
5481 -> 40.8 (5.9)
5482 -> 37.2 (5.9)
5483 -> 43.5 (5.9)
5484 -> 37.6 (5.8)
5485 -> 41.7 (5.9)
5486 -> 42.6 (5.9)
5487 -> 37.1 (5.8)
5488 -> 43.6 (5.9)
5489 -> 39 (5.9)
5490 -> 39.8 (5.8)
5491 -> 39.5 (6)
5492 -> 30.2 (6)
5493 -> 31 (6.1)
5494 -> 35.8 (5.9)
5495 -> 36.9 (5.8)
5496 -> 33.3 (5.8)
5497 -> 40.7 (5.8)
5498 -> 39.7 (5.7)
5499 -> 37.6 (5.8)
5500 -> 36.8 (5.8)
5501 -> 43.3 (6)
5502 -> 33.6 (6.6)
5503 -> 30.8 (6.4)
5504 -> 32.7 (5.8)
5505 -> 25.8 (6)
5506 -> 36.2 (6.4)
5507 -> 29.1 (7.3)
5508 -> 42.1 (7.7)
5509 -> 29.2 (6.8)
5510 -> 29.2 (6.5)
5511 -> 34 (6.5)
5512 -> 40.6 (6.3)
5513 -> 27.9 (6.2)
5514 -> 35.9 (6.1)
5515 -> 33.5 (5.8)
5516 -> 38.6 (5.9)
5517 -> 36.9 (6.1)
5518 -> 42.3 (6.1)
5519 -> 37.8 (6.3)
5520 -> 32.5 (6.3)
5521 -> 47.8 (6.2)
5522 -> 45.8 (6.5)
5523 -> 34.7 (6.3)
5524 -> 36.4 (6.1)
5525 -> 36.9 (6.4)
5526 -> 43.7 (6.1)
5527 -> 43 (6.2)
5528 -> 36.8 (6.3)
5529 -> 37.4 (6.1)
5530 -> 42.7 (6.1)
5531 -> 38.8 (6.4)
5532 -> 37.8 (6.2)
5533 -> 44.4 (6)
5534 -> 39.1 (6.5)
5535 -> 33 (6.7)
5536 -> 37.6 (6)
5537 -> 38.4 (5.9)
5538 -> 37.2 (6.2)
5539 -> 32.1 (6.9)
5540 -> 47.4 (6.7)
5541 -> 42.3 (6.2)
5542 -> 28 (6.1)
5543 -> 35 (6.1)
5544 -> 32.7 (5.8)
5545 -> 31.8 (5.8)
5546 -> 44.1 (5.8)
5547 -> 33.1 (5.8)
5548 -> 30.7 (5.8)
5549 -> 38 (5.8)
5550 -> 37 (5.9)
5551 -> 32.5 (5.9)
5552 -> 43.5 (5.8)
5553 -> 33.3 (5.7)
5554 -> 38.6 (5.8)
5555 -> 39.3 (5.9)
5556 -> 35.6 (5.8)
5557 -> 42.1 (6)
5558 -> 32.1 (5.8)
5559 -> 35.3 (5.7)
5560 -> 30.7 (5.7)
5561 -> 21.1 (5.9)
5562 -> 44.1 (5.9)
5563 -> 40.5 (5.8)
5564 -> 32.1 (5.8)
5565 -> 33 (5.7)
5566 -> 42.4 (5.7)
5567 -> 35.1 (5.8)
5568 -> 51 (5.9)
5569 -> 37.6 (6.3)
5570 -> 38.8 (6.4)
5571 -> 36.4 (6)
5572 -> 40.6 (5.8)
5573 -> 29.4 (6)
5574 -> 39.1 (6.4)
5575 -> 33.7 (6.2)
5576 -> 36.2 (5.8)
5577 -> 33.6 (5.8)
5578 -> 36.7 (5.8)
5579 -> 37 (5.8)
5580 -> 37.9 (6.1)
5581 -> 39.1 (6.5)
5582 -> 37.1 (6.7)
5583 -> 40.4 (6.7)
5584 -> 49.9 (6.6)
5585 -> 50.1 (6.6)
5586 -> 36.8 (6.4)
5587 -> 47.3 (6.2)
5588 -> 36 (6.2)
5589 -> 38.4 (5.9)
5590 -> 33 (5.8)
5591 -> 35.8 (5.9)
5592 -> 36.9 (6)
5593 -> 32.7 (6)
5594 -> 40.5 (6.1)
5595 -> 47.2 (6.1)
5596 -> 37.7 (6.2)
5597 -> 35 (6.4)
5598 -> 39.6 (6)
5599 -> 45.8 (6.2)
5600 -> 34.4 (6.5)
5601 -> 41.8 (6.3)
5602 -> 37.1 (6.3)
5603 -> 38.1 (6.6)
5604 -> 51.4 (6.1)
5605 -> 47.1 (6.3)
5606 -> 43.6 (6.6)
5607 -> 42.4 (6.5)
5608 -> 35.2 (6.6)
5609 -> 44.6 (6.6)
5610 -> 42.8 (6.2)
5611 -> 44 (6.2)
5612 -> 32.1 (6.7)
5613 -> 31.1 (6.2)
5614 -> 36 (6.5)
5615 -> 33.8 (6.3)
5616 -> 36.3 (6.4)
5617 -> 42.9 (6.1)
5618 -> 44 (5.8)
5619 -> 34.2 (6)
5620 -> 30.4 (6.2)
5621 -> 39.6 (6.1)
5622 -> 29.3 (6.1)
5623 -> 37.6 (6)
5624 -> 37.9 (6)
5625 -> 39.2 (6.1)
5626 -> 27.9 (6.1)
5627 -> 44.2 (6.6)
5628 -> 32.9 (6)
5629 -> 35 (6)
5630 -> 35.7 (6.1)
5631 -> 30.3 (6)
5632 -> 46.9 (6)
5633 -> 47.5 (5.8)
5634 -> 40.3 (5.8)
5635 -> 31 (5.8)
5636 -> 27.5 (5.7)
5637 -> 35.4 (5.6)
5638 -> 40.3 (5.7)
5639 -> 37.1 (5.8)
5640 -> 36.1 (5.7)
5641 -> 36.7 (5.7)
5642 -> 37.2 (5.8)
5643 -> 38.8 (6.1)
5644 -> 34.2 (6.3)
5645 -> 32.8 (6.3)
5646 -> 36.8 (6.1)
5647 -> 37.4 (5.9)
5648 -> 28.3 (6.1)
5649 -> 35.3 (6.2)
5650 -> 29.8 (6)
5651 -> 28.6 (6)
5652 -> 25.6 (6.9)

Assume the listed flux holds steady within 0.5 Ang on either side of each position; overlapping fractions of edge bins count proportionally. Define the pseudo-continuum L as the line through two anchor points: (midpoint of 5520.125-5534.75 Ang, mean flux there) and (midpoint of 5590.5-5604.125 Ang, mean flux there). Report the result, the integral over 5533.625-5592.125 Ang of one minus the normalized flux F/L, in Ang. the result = 3.5 Ang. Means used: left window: 40.1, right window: 39.2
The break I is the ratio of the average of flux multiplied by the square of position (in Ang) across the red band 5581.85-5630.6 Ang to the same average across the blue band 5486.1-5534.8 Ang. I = 1.08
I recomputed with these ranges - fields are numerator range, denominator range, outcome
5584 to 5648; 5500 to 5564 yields 1.08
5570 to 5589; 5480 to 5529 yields 1.07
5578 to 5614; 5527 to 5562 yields 1.11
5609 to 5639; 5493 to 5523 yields 1.07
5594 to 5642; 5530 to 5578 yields 1.06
